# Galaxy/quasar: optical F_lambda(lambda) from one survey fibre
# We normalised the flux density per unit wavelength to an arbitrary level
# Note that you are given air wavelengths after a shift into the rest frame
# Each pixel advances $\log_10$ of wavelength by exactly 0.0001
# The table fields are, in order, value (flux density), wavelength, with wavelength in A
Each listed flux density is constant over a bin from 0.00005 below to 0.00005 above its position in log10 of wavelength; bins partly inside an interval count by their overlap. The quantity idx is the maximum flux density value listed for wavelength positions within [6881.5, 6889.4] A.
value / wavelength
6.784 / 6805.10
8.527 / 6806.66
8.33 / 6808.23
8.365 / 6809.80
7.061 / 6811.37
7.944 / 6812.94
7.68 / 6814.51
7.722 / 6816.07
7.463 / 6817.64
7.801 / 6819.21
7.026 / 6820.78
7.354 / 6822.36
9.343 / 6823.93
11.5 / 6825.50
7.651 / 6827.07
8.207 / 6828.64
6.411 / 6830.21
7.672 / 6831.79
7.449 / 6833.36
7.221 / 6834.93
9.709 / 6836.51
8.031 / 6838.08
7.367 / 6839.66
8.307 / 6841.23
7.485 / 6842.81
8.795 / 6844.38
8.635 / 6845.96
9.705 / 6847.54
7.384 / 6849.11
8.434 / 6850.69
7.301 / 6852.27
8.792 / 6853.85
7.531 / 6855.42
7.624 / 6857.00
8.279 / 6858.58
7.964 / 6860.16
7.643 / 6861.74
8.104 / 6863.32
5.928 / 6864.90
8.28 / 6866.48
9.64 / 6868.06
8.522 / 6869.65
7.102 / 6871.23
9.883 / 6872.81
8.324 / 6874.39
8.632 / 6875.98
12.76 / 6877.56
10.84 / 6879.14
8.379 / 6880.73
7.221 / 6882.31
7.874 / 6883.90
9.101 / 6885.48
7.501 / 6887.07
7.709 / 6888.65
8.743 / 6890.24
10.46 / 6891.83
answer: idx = 9.101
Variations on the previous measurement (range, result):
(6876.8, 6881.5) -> 12.76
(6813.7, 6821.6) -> 7.801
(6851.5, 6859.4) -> 8.792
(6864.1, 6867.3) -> 8.28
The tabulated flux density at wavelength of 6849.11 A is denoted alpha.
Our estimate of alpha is 7.384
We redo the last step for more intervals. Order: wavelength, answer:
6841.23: 8.307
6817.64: 7.463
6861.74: 7.643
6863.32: 8.104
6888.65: 7.709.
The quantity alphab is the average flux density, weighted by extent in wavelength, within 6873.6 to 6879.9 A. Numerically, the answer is 10.1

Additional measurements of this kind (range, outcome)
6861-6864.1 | 7.88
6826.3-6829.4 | 7.93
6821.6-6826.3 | 9.41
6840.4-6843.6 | 7.91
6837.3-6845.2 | 8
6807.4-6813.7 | 7.92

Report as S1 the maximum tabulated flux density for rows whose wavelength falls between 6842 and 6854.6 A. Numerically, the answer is 9.705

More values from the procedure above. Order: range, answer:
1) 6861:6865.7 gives 8.104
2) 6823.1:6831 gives 11.5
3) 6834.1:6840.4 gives 9.709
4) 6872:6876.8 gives 9.883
